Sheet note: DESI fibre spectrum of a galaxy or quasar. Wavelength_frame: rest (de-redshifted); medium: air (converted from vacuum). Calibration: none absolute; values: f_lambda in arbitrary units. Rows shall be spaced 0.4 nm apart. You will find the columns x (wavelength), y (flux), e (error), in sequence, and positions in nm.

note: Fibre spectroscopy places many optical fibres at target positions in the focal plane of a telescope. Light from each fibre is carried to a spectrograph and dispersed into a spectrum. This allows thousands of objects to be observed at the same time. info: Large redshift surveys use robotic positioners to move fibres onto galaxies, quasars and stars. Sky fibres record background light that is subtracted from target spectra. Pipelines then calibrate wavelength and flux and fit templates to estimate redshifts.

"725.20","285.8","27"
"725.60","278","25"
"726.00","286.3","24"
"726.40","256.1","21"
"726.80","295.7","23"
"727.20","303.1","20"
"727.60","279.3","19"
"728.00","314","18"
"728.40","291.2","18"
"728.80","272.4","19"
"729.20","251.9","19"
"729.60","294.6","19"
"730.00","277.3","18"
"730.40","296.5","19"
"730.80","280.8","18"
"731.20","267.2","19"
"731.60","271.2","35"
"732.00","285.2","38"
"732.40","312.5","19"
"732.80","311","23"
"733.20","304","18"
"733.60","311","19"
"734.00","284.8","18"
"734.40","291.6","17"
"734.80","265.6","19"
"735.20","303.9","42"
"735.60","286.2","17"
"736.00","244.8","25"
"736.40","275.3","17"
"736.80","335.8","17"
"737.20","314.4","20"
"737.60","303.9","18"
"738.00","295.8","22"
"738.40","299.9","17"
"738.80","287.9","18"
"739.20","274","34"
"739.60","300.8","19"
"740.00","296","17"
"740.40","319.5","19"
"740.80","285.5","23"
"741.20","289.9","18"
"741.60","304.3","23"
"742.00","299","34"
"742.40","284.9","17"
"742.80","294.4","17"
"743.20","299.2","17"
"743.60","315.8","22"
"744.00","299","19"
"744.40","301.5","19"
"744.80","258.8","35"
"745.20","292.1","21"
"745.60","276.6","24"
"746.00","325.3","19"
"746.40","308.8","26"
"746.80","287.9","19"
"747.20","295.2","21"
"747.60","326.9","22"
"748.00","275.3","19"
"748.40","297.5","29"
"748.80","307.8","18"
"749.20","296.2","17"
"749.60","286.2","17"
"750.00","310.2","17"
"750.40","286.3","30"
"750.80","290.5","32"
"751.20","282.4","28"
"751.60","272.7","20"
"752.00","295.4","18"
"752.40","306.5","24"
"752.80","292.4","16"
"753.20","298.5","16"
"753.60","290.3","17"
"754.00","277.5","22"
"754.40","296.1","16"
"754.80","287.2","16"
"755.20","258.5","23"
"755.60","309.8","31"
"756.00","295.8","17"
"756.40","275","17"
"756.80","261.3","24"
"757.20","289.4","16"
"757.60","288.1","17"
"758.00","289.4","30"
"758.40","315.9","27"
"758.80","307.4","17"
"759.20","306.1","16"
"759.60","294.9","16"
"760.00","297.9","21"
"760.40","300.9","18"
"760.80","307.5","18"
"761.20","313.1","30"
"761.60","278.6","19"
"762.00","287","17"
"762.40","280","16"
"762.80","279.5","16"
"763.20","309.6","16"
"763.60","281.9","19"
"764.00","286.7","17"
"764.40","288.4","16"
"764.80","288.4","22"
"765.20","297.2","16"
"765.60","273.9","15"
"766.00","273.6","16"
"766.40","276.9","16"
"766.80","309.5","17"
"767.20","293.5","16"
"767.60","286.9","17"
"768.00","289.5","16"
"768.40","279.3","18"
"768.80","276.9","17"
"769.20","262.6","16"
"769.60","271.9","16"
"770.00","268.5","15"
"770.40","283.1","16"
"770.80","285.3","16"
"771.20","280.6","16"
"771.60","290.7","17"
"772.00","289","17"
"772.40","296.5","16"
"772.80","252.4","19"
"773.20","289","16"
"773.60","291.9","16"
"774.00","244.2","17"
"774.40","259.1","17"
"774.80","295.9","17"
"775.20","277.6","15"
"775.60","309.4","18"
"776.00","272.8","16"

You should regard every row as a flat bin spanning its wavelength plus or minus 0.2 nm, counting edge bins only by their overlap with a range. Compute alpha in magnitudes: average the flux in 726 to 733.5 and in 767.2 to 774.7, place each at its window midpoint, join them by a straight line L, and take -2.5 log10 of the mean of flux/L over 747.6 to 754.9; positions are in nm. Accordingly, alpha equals -0.038 mag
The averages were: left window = 287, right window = 278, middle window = 293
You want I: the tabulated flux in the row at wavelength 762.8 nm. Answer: 279.5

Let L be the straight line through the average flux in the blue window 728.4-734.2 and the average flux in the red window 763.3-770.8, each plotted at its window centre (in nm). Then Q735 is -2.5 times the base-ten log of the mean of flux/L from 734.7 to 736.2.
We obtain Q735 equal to 0.043 mag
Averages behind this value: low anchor 287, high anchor 283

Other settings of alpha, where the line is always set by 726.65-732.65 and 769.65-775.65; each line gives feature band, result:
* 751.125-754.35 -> -0.03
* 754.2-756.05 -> -0.02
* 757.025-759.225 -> -0.06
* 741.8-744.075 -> -0.05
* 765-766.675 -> 0.00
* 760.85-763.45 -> -0.04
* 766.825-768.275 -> -0.04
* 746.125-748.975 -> -0.06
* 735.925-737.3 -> -0.04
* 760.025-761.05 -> -0.08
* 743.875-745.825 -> -0.01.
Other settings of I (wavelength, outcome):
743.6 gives 315.8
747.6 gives 326.9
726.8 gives 295.7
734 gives 284.8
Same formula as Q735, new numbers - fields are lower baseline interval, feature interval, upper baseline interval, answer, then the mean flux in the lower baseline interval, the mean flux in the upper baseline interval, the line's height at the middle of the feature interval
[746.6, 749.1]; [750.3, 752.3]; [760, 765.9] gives 0.04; 298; 291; 297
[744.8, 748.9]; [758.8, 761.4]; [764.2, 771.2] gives -0.06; 297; 283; 288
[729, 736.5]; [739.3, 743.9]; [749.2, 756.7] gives -0.04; 285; 289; 287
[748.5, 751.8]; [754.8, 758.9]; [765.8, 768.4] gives 0.01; 292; 288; 290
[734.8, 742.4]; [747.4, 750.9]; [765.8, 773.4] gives -0.03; 294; 282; 290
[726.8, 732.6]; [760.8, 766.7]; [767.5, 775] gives -0.03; 286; 278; 280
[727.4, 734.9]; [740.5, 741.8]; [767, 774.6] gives -0.04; 288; 278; 285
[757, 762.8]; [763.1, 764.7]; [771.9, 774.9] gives 0.00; 296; 276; 290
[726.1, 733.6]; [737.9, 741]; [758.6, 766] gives -0.02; 288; 293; 289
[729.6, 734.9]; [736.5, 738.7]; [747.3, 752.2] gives -0.06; 290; 294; 291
